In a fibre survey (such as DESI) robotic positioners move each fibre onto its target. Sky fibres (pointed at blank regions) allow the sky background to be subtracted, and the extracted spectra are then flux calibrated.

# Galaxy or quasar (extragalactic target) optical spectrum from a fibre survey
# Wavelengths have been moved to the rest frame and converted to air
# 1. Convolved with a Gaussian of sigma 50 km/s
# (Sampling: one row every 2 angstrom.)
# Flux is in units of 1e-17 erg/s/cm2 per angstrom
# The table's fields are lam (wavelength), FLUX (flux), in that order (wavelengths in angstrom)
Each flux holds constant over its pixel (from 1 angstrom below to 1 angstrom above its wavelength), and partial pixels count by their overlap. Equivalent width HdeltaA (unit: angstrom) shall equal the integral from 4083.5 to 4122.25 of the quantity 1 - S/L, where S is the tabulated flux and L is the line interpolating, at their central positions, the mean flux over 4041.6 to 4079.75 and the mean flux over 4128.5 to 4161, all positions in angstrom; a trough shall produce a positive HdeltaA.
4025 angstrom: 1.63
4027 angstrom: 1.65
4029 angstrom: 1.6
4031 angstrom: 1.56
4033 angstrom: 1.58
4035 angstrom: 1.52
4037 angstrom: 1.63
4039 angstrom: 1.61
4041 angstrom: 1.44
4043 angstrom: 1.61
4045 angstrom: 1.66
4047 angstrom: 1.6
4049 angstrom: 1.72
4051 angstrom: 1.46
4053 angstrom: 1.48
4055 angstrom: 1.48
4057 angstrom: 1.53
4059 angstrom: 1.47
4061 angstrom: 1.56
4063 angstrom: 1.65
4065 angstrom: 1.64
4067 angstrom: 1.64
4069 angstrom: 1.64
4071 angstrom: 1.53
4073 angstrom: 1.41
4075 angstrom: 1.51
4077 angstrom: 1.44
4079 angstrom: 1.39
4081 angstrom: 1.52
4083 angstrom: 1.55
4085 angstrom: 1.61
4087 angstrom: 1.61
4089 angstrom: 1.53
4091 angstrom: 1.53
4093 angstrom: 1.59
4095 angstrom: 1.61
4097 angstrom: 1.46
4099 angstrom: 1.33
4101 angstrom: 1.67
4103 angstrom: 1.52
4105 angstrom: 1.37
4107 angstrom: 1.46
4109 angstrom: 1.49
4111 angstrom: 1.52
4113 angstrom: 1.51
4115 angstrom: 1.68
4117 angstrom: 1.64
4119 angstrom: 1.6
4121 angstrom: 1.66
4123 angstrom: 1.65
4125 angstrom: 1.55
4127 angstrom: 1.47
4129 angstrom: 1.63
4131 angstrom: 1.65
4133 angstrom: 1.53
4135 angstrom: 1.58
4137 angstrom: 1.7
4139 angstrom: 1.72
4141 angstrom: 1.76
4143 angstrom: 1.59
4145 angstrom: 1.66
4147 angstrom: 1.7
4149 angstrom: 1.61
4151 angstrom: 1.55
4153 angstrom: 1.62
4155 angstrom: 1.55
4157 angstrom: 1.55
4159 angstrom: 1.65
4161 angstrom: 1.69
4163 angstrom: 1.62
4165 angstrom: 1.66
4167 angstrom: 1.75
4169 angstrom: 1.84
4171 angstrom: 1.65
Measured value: 1.0 angstrom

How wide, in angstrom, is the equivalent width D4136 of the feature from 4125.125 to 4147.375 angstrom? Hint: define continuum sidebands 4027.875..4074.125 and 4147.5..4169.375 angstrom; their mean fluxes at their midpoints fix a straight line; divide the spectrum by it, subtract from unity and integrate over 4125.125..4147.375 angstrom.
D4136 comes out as -0.1 angstrom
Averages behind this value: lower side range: 1.57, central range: 1.63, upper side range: 1.64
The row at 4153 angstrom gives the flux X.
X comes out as 1.62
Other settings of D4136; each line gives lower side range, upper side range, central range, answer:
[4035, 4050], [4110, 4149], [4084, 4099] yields 0.6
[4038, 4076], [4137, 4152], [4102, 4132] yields 1.3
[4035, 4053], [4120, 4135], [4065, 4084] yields 0.8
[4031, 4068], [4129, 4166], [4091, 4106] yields 0.9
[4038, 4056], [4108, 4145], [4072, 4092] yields 0.9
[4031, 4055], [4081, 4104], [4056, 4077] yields 0.1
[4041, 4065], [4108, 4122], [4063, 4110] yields 1.5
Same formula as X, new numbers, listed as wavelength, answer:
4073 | 1.41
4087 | 1.61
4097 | 1.46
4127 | 1.47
